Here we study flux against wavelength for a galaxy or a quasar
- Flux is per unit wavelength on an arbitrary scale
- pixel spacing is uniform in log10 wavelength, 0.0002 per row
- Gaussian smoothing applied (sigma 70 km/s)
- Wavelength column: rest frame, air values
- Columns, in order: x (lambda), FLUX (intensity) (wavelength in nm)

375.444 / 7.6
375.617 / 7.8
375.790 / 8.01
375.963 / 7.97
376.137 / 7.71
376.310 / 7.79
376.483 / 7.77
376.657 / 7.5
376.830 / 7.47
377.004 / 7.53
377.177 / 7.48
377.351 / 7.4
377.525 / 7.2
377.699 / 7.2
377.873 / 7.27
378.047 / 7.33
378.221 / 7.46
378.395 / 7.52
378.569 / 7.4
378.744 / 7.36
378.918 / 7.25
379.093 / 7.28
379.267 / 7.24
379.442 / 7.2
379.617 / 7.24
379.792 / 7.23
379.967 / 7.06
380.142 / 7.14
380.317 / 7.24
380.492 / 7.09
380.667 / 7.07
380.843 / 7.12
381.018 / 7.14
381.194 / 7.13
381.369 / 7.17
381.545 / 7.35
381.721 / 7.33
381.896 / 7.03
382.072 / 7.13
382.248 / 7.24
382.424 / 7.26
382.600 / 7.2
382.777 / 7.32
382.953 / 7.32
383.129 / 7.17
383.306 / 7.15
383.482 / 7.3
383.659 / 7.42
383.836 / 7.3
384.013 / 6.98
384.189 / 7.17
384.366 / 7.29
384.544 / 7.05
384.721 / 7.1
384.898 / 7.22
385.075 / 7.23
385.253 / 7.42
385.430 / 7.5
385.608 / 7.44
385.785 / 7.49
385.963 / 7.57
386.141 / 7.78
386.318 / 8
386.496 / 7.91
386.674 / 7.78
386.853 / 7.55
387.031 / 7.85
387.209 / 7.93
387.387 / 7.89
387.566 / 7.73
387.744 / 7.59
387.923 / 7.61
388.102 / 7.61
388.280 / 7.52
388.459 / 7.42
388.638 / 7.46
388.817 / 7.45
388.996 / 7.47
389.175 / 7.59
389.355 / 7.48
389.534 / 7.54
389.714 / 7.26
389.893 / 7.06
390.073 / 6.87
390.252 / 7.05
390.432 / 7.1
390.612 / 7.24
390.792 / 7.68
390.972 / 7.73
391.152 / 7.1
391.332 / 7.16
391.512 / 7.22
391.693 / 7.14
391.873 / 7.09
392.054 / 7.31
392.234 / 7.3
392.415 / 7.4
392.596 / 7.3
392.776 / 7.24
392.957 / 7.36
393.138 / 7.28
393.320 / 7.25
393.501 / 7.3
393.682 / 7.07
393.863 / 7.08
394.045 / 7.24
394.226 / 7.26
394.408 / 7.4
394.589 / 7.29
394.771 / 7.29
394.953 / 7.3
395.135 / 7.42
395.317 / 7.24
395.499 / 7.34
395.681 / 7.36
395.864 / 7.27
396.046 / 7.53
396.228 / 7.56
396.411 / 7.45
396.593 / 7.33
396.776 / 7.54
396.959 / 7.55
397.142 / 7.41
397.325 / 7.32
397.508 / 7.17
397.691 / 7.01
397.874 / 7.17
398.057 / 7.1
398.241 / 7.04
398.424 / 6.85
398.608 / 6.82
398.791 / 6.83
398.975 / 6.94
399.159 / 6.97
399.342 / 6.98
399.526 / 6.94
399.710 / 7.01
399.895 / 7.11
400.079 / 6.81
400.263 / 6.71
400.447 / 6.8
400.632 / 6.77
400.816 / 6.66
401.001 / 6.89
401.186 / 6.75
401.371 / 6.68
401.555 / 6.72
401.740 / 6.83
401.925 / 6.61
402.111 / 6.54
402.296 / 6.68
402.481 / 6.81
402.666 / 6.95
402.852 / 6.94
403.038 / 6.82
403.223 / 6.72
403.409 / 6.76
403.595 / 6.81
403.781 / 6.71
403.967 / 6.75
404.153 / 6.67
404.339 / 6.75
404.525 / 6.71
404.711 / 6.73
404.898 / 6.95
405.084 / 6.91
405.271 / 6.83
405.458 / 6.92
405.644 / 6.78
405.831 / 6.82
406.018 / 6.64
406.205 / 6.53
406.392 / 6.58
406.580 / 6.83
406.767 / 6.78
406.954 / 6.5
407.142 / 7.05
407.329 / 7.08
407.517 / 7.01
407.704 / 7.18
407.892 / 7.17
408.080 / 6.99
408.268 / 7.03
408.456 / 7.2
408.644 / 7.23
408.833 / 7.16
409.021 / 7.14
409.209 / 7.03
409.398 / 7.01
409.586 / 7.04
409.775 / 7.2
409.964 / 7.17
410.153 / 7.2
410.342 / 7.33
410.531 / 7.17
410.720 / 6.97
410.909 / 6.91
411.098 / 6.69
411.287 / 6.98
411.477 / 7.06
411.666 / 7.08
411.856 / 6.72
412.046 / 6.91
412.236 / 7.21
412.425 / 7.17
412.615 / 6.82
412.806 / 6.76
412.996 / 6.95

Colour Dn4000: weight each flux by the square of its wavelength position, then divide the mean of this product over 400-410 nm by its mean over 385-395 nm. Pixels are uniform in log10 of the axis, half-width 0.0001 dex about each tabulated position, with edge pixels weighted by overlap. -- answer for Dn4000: 1.00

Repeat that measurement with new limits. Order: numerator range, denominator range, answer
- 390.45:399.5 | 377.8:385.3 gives 1.07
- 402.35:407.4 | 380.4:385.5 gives 1.05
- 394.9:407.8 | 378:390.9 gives 1.03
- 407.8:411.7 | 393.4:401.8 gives 1.06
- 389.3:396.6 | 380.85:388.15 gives 1.03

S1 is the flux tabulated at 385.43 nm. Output 7.5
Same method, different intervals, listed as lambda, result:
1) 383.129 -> 7.17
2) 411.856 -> 6.72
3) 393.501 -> 7.3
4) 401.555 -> 6.72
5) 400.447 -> 6.8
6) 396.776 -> 7.54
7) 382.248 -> 7.24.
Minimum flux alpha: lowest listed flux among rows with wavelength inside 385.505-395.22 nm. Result 6.87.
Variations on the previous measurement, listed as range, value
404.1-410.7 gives 6.5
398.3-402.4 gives 6.54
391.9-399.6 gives 6.82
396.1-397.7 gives 7.01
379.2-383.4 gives 7.03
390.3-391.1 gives 7.1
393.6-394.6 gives 7.07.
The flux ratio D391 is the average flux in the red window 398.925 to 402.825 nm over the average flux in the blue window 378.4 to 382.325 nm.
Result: 0.9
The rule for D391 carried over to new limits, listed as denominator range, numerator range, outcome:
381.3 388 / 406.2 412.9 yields 0.94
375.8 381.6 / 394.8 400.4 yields 0.98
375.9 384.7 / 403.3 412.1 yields 0.95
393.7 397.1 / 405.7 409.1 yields 0.94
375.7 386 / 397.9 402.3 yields 0.93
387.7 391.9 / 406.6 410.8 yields 0.96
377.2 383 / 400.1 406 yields 0.94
